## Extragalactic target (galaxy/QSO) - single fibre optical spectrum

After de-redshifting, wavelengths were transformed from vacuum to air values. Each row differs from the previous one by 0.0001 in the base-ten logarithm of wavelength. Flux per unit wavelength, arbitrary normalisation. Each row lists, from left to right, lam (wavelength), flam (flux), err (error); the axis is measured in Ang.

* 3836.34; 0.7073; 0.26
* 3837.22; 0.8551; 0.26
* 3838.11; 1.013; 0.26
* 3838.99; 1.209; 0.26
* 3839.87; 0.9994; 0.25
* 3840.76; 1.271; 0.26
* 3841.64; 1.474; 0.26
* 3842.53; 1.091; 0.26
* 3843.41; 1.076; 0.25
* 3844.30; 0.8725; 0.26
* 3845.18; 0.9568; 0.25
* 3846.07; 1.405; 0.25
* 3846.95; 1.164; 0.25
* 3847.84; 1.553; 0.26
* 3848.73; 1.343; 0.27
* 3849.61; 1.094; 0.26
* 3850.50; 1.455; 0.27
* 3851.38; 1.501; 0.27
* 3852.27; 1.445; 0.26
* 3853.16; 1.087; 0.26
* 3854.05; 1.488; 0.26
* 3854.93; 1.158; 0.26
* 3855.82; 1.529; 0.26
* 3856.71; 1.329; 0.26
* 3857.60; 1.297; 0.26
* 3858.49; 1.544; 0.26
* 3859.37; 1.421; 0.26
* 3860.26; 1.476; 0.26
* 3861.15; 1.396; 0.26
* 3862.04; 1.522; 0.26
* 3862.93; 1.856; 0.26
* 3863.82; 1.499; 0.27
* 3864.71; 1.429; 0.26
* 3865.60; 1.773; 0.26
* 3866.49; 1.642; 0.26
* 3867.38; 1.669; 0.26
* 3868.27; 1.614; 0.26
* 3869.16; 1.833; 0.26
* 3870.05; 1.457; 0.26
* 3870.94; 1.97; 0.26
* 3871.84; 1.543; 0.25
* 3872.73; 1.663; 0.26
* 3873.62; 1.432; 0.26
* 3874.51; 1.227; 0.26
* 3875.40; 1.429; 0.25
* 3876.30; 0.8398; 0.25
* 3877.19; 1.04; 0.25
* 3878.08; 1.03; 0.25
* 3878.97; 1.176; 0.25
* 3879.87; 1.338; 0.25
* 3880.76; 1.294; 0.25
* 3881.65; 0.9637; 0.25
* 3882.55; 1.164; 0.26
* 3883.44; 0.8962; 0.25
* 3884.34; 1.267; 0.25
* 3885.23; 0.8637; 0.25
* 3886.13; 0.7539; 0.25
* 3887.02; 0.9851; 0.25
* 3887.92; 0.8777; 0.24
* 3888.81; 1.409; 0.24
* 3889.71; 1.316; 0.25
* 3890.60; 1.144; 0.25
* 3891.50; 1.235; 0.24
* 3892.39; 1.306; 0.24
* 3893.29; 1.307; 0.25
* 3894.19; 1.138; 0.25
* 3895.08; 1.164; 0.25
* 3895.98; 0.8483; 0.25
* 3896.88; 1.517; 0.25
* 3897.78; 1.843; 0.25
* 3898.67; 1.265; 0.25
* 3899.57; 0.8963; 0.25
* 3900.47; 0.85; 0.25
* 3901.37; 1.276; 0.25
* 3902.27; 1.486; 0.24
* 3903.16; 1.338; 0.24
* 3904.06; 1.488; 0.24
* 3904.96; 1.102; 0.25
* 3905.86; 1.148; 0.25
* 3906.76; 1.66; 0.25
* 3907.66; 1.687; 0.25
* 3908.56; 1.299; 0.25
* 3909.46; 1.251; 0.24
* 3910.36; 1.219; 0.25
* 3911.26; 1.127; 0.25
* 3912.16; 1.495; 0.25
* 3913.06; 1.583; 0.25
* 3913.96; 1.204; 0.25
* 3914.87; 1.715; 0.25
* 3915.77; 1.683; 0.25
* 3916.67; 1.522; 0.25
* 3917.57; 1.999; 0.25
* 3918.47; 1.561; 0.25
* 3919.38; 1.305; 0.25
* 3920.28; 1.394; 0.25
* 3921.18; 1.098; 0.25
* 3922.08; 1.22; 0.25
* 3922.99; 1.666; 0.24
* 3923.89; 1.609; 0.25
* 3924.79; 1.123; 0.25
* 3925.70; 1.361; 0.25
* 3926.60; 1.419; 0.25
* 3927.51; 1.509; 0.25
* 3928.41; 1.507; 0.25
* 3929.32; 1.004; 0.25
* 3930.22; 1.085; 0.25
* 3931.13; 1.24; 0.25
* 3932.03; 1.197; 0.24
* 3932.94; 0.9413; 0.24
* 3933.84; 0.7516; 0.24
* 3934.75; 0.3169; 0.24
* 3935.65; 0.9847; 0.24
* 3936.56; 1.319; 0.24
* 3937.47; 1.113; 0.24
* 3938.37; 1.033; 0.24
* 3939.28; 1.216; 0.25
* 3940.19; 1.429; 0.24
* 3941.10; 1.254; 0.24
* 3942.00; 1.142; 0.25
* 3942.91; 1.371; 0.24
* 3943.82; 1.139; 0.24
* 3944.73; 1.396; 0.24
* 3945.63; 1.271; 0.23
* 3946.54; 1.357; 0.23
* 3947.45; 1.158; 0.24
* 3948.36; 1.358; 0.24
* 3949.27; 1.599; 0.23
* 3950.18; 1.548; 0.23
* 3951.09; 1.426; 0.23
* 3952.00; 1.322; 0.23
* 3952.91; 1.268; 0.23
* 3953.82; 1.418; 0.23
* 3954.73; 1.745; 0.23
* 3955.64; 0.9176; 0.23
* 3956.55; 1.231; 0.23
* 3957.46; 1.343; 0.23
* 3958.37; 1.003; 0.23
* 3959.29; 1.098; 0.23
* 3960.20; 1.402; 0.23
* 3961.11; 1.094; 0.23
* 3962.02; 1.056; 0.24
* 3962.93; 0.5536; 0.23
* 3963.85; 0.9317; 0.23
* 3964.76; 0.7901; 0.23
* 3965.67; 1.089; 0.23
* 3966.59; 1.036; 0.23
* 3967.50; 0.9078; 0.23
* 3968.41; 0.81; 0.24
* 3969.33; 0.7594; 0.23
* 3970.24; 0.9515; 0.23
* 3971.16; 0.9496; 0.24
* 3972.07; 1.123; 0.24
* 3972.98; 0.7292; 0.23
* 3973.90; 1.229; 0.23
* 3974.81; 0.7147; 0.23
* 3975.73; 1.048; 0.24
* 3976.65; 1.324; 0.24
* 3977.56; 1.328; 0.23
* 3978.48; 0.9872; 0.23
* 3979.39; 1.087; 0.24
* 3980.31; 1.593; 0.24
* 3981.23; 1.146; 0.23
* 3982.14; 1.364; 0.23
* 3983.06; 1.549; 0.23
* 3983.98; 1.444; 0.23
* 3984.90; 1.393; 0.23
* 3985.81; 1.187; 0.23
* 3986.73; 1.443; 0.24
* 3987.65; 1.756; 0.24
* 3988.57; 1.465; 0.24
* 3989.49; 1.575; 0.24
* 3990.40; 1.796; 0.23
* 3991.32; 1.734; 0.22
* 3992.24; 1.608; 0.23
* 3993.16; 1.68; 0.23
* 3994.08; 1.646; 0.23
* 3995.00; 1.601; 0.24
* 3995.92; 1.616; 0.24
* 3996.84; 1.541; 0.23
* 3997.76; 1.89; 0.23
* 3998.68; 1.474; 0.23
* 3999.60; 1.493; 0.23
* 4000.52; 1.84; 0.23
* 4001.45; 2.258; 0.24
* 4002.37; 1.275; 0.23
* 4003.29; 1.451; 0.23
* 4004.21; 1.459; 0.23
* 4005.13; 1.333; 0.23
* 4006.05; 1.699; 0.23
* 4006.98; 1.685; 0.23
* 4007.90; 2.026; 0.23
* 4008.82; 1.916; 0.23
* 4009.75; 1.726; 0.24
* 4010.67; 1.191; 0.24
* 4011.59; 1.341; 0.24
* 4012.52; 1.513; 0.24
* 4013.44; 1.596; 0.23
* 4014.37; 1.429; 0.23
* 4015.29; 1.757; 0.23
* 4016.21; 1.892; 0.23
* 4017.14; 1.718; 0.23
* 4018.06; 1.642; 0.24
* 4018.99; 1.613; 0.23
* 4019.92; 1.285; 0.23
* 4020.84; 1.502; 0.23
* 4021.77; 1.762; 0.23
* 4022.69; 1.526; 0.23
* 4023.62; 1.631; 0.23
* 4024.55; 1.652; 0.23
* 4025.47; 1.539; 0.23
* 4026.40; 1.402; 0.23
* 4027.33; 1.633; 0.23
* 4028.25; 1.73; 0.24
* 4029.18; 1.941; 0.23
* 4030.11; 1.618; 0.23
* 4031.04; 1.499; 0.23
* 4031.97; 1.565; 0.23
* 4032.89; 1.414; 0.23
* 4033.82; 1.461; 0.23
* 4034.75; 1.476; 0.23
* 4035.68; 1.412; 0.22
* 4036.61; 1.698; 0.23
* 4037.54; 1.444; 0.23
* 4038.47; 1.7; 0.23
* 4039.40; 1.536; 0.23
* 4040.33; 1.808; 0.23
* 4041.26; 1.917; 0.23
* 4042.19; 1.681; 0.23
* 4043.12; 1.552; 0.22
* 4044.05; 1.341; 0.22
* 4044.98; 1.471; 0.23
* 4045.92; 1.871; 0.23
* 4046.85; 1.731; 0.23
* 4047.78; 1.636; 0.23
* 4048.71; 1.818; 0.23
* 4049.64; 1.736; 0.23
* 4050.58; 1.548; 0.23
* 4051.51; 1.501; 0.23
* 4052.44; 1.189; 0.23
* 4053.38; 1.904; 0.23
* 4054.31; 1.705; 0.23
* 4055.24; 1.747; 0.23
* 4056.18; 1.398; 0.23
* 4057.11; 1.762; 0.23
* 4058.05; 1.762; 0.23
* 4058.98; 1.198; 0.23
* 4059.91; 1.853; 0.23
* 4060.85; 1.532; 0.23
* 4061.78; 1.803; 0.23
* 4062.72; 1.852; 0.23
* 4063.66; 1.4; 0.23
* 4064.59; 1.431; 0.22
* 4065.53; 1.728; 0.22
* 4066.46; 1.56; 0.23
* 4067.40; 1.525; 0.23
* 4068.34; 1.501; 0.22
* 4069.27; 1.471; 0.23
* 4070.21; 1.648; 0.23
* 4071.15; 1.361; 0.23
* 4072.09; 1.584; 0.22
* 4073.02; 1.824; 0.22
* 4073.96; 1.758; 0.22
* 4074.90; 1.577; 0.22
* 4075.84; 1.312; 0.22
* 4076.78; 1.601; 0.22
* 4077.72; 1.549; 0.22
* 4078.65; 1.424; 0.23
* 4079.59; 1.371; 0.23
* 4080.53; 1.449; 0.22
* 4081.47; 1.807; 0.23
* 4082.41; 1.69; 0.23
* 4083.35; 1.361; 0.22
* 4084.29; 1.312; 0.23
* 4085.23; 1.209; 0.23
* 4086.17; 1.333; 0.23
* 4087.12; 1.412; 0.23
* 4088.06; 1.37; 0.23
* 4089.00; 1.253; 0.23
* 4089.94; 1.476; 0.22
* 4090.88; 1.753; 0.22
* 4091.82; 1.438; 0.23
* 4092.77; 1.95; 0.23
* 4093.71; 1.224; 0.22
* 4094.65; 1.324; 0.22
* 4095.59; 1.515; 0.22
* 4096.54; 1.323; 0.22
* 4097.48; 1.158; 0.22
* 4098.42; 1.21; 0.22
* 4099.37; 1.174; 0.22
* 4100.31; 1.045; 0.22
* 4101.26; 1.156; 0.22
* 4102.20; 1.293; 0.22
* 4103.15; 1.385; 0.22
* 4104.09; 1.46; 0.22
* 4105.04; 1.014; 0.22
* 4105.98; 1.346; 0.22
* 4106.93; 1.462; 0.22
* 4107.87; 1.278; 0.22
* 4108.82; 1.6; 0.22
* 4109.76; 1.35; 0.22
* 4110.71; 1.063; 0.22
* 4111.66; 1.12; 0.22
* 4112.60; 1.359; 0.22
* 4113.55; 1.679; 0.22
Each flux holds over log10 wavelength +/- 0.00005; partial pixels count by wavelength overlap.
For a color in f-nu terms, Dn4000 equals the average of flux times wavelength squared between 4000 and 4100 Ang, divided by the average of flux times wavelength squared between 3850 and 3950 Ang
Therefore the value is 1.3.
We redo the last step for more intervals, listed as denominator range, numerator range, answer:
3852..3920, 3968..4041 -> 1.17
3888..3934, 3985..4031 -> 1.28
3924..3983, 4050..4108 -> 1.36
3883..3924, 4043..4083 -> 1.32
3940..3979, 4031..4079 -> 1.45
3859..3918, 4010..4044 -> 1.26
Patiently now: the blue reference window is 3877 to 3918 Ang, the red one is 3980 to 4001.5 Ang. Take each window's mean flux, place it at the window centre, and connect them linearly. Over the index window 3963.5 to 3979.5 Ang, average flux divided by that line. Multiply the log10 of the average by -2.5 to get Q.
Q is 0.46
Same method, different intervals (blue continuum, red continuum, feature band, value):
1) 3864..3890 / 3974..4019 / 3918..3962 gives 0.14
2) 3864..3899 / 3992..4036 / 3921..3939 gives 0.20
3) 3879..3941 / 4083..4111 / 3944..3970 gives 0.09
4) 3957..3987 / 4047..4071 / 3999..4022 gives -0.21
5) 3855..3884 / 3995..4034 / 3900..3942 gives 0.14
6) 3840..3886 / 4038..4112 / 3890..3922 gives 0.02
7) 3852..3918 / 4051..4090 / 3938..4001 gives 0.12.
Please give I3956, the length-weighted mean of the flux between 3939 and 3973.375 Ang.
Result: 1.16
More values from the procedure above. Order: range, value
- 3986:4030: 1.62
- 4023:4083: 1.6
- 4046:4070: 1.62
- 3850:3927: 1.35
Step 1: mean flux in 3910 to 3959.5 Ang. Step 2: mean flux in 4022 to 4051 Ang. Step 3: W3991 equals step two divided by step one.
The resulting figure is 1.24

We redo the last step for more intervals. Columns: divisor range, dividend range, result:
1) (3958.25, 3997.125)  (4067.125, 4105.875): 1.15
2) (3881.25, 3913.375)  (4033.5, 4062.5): 1.32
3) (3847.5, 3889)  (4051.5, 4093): 1.14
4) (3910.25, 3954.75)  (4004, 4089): 1.20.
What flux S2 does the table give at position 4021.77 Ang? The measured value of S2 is 1.762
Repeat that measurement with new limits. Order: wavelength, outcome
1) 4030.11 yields 1.618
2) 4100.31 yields 1.045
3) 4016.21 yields 1.892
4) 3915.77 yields 1.683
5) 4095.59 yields 1.515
